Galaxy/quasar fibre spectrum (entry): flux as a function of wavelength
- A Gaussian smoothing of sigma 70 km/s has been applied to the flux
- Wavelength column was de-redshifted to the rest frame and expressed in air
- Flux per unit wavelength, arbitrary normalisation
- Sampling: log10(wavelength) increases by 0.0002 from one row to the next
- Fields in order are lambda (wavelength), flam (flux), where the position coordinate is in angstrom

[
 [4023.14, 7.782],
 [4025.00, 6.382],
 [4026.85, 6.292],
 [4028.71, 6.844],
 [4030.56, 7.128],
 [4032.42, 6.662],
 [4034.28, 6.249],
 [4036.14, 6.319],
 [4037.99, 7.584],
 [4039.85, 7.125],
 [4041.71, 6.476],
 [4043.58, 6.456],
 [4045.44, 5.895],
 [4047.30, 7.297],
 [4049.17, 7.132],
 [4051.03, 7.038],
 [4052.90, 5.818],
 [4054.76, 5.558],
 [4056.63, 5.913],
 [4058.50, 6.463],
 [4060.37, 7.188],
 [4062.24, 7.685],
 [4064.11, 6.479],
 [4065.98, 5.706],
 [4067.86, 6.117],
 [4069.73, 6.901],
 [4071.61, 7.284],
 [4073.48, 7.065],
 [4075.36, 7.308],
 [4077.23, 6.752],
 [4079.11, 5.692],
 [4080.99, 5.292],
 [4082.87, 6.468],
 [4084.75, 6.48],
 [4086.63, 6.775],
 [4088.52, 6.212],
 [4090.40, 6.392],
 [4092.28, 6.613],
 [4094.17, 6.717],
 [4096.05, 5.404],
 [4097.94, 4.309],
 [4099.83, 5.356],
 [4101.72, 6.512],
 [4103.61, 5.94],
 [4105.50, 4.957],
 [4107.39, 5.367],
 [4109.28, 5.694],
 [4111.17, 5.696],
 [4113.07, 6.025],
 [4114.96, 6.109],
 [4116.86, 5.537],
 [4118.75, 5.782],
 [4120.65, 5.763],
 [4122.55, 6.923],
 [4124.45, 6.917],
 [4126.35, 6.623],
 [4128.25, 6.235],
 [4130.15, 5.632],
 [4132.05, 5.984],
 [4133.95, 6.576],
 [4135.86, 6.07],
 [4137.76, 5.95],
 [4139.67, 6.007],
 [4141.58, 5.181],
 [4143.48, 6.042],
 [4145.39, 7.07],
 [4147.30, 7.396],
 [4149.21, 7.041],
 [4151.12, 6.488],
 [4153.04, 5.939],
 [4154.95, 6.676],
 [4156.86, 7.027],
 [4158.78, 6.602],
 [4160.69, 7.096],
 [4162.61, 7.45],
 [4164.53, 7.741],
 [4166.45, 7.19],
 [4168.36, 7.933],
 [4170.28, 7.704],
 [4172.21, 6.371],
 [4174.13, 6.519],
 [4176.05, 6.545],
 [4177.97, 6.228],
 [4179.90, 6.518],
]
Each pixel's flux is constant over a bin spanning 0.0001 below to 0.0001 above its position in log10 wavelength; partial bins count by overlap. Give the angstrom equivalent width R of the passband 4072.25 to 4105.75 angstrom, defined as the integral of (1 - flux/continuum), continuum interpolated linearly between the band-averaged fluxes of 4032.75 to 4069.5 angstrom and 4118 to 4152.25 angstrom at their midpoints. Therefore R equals 1.5 angstrom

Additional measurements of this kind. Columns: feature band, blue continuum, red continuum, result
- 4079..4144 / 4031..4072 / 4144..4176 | 7.95 angstrom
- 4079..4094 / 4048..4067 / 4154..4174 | 0.87 angstrom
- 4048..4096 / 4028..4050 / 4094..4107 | -3.30 angstrom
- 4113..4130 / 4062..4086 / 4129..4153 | 0.40 angstrom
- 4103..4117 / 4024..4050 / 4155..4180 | 2.45 angstrom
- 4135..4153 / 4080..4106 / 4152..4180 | 0.79 angstrom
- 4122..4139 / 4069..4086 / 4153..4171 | 1.61 angstrom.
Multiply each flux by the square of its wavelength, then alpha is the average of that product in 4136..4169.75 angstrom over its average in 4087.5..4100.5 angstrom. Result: 1.2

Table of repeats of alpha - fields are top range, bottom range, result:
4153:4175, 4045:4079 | 1.12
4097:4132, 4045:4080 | 0.91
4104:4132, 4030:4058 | 0.94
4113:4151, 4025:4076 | 0.98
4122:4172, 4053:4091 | 1.07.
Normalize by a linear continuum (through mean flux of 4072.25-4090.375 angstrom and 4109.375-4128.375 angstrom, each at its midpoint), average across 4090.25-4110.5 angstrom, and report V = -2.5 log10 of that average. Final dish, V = 0.104 mag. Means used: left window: 6.46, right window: 6.14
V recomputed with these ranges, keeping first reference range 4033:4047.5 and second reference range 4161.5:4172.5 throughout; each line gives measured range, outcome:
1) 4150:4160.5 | 0.12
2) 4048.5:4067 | 0.04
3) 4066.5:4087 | 0.06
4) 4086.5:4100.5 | 0.18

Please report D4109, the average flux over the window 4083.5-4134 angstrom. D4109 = 6.01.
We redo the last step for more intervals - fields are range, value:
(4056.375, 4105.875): 6.31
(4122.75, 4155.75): 6.35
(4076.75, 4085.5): 6.1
